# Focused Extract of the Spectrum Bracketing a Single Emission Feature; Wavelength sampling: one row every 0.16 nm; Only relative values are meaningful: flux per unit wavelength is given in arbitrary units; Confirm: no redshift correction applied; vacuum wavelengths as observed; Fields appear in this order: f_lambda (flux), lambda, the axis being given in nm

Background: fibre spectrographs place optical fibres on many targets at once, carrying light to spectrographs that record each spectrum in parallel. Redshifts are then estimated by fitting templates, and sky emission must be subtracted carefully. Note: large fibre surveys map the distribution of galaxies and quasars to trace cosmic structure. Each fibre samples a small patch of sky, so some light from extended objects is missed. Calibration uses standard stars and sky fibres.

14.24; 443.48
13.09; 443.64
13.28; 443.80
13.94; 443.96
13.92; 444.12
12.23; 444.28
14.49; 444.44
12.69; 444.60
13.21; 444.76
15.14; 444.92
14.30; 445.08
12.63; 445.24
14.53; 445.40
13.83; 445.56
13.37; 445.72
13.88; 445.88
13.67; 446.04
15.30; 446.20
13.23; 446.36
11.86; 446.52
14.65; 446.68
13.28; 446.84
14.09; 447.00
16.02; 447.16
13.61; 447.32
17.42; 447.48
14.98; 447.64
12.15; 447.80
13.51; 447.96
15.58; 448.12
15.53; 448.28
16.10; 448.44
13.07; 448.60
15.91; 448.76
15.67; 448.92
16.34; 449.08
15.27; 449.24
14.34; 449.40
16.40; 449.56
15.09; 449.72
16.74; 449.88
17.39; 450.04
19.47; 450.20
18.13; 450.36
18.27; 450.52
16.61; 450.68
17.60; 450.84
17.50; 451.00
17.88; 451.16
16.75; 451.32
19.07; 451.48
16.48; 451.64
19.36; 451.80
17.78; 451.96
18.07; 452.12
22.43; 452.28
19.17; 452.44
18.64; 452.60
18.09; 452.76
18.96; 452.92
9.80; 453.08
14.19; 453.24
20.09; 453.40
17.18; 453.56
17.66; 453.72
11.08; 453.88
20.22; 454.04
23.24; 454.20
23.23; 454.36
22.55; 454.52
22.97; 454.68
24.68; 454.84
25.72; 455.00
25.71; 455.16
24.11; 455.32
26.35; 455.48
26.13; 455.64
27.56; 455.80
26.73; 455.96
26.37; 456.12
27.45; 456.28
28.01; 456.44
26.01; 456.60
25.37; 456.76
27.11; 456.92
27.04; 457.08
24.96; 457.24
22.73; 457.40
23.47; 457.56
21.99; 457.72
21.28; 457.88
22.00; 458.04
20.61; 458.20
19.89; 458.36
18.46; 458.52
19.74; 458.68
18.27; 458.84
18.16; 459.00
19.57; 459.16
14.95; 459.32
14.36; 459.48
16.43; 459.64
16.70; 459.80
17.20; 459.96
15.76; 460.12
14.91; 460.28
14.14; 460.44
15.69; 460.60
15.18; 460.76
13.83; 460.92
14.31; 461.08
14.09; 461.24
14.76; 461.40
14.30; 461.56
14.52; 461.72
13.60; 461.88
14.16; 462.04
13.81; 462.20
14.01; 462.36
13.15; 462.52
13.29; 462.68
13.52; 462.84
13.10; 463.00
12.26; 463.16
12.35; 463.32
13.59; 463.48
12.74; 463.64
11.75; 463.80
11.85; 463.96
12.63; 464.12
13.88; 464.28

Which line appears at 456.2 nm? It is C IV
